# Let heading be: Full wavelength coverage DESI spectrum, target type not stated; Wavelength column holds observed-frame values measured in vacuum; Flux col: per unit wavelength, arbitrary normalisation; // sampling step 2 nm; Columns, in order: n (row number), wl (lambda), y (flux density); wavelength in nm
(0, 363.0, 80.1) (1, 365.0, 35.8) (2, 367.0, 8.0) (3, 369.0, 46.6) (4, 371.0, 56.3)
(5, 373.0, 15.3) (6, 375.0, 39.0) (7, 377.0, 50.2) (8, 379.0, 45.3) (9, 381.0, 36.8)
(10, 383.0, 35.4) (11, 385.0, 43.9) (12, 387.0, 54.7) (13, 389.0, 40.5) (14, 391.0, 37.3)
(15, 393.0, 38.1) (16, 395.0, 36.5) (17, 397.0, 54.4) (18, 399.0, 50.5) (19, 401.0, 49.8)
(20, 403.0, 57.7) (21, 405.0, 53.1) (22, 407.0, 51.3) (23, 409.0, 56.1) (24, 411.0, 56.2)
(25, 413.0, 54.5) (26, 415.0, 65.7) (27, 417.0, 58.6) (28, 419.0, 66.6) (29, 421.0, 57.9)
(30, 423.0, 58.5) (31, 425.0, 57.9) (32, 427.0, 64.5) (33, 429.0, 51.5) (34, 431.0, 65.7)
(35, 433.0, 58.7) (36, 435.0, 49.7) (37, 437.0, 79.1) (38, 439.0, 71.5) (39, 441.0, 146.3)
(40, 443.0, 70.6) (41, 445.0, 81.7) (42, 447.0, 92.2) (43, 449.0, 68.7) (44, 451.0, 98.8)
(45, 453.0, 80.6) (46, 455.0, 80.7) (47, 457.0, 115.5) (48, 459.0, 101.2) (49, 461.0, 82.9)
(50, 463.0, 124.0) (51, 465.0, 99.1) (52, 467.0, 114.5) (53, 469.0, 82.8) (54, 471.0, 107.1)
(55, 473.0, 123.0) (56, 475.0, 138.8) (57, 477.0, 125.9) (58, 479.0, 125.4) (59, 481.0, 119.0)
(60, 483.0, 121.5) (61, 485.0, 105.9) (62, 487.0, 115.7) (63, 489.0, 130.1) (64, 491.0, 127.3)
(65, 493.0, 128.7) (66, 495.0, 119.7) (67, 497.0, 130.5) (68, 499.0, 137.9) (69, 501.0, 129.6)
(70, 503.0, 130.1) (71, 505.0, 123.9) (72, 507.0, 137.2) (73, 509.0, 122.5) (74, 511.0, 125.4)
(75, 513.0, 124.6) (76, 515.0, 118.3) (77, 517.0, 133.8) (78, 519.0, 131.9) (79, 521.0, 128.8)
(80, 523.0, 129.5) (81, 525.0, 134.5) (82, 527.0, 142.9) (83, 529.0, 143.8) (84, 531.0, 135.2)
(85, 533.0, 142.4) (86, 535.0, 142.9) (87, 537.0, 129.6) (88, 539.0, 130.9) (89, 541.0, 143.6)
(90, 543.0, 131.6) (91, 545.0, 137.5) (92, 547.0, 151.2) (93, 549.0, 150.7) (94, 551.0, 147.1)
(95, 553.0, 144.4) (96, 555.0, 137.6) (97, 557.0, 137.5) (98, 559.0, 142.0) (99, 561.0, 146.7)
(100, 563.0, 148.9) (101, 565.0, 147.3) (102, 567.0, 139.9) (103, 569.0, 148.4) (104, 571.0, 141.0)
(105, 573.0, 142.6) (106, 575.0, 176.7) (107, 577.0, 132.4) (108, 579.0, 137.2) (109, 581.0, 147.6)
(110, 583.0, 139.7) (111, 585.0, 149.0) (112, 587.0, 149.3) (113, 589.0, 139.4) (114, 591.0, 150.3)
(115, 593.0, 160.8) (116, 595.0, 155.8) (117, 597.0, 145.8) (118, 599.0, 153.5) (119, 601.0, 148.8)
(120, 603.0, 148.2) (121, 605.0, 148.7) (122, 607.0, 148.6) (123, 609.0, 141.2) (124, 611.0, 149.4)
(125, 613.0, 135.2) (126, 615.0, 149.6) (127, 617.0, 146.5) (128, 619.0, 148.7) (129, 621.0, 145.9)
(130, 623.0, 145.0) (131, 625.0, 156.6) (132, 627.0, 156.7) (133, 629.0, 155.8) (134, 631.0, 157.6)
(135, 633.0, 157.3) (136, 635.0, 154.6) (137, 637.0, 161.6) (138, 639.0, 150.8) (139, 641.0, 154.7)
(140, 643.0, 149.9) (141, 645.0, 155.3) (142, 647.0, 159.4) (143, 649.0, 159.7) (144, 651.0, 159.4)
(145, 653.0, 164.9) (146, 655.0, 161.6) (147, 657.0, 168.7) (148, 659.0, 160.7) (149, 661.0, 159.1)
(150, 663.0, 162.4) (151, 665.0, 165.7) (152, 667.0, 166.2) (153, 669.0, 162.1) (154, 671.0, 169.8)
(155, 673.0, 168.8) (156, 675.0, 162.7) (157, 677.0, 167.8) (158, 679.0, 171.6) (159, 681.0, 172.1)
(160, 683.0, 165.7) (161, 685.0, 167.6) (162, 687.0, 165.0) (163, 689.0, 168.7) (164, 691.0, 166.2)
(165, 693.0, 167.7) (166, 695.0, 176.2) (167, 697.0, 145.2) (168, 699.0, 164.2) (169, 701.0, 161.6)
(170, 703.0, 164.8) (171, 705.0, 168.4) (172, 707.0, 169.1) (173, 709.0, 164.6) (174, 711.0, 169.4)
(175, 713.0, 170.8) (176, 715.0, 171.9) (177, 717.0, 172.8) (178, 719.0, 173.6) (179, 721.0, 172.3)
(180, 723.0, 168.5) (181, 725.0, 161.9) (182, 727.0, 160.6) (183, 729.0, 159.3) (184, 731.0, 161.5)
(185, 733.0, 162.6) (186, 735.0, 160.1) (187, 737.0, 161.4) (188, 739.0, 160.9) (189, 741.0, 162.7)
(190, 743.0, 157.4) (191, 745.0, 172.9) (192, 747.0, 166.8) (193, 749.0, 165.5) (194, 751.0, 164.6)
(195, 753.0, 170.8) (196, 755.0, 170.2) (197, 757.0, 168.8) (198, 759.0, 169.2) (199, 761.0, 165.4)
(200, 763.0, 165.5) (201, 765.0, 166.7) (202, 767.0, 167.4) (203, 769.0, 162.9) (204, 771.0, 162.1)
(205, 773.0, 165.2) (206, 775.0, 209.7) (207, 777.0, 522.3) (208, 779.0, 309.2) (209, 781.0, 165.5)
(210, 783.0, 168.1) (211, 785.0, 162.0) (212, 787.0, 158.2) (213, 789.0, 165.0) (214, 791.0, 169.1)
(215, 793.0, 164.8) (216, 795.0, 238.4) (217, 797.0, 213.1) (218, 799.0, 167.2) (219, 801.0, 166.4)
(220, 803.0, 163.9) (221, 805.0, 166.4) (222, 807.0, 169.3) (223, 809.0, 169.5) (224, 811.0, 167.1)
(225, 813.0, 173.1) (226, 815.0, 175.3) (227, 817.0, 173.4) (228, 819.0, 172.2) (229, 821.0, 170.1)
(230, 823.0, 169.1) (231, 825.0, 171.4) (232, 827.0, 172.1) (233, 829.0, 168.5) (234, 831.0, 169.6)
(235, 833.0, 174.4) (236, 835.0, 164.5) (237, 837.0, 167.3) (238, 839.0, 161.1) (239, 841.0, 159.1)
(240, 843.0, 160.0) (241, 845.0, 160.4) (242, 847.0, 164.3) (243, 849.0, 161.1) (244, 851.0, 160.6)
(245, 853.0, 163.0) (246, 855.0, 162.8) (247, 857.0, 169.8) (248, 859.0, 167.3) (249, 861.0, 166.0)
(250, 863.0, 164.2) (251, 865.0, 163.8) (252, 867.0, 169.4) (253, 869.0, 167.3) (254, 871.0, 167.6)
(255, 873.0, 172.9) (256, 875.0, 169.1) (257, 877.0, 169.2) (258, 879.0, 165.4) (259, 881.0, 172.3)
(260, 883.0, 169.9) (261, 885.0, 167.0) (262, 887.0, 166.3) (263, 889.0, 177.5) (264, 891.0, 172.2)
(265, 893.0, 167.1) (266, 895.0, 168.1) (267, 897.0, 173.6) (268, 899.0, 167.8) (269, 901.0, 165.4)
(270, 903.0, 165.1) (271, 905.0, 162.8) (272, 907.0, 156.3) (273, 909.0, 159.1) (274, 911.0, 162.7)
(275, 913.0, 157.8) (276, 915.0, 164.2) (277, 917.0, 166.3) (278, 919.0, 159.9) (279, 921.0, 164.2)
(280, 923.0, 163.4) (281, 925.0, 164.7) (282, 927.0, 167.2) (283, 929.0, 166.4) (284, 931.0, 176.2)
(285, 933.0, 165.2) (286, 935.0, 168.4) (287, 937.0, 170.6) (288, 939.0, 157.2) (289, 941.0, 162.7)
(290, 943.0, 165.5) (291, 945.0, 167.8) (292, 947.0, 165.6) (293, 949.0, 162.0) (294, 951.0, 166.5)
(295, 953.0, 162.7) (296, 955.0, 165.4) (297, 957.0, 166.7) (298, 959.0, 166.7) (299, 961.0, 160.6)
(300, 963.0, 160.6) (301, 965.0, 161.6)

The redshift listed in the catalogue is 0.183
